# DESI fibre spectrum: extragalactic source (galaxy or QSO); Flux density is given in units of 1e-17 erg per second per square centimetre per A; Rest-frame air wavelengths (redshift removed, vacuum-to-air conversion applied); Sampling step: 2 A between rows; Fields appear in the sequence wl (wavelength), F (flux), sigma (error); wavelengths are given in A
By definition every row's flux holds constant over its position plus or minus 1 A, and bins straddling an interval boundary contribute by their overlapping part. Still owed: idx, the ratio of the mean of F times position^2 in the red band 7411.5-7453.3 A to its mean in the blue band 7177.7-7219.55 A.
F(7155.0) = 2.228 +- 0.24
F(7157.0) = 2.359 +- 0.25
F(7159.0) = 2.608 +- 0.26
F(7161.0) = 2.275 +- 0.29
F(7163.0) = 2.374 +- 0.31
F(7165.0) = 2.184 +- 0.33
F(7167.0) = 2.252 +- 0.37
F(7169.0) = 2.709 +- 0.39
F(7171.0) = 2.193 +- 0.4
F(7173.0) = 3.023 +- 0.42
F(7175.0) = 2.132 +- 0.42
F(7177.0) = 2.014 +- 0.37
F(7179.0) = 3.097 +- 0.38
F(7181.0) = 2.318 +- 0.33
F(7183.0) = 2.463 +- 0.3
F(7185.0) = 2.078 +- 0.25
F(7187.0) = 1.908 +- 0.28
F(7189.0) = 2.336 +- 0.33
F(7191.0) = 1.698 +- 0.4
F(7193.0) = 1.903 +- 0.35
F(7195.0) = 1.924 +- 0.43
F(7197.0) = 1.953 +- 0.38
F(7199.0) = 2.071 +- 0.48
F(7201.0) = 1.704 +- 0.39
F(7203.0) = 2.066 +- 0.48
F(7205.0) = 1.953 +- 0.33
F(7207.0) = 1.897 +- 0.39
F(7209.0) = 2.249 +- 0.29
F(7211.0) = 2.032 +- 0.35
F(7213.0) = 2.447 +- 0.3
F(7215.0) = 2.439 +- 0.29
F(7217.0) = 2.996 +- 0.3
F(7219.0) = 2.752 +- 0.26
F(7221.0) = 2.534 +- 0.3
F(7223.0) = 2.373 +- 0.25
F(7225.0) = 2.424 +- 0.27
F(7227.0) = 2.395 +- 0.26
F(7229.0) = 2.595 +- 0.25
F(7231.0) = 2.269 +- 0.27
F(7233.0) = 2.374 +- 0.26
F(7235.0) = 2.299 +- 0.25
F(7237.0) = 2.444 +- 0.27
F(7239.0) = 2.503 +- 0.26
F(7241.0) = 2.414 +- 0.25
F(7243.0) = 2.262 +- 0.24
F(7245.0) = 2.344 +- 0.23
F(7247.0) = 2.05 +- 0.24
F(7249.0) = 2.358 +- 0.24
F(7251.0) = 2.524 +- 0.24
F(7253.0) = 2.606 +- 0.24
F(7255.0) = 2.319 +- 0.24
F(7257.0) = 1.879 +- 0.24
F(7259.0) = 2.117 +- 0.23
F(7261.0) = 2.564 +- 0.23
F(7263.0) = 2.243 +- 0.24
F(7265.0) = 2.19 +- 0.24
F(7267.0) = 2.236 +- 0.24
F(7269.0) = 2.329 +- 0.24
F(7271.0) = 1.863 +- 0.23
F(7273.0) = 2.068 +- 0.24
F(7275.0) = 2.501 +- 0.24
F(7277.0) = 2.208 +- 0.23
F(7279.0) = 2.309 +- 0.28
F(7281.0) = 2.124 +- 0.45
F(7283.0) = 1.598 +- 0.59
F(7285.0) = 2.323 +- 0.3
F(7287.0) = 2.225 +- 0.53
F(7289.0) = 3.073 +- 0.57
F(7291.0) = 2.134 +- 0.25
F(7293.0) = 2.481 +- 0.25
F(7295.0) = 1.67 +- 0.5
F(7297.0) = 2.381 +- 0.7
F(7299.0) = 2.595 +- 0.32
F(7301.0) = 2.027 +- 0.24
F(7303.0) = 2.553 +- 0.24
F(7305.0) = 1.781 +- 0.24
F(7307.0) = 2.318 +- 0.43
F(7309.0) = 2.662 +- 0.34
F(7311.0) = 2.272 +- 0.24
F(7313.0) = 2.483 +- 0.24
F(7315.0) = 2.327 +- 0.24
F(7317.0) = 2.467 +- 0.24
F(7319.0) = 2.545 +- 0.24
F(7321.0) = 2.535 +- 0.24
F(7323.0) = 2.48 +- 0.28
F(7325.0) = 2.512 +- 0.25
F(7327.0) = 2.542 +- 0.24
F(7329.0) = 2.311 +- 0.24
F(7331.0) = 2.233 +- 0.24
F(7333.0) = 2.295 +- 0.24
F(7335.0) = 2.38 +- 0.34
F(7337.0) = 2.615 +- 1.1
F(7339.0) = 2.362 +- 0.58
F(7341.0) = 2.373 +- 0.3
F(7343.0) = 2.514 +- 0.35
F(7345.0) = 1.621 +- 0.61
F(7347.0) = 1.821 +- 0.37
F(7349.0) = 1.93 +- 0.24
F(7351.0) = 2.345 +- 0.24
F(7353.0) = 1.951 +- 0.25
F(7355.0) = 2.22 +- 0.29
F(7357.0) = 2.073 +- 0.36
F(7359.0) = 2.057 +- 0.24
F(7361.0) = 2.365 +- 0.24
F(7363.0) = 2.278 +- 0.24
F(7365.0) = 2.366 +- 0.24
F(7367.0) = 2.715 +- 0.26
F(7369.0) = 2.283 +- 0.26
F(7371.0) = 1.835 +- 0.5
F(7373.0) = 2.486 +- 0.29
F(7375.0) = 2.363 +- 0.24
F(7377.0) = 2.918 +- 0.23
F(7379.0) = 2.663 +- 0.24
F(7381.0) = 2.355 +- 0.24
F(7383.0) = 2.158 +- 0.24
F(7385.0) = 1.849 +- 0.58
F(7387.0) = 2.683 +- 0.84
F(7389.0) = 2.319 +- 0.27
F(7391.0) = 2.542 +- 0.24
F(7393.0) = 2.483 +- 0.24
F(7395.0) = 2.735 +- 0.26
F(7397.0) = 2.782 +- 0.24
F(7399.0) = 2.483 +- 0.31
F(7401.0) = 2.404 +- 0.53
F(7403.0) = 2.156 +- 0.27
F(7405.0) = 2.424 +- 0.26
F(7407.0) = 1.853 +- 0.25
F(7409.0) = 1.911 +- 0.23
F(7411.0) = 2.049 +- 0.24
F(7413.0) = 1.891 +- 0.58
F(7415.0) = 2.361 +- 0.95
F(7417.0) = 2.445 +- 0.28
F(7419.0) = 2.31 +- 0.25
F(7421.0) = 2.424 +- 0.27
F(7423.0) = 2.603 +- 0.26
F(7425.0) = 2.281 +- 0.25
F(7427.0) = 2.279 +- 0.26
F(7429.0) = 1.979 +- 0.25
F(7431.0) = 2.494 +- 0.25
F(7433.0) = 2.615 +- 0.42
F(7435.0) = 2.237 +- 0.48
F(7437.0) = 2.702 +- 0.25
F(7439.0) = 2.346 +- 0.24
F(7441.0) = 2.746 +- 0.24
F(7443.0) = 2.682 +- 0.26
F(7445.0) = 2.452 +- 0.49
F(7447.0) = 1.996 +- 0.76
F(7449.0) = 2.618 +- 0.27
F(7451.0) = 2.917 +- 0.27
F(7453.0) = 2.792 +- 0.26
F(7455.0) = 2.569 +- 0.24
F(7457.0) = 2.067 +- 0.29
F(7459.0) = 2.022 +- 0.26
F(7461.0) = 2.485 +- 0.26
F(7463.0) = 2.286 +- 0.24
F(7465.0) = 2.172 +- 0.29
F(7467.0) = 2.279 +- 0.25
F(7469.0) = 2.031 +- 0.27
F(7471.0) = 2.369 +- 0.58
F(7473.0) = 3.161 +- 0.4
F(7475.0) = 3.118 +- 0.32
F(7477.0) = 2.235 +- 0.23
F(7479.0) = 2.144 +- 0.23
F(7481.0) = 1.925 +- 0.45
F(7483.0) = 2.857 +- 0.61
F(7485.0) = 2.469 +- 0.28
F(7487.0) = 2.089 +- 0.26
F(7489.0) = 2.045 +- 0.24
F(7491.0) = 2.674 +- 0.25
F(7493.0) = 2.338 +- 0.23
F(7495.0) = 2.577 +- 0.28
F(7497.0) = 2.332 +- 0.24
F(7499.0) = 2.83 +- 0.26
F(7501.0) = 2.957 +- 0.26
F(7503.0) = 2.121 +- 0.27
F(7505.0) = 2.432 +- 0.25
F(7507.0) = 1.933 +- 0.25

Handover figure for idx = 1.2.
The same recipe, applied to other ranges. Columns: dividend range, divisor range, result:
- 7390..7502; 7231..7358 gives 1.10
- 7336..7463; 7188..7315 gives 1.08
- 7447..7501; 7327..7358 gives 1.14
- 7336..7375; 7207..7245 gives 0.95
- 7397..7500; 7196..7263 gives 1.10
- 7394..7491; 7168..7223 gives 1.13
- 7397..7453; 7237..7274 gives 1.09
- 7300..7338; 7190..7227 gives 1.12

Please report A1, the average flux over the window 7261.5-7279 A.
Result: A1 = 2.22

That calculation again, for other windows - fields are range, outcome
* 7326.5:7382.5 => 2.29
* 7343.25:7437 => 2.3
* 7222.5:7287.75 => 2.28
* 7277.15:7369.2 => 2.29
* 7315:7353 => 2.32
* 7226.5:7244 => 2.4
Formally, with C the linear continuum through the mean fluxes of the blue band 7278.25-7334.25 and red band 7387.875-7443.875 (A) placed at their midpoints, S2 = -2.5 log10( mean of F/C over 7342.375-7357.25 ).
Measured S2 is 0.15 mag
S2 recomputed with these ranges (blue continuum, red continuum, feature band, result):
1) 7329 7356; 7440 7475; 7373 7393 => -0.06 mag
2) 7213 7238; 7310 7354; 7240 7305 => 0.07 mag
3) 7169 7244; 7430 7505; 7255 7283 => 0.07 mag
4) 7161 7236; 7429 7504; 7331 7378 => 0.05 mag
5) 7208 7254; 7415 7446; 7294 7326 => 0.03 mag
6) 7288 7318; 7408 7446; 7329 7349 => 0.06 mag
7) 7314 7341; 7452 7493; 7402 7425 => 0.09 mag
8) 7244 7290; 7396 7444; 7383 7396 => -0.04 mag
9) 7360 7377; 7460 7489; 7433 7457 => -0.07 mag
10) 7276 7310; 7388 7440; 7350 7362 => 0.07 mag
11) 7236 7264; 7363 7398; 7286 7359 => 0.04 mag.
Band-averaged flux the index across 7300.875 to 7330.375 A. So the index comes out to 2.4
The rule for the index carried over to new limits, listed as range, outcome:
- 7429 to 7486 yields 2.45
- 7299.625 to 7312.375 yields 2.28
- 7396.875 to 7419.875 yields 2.24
